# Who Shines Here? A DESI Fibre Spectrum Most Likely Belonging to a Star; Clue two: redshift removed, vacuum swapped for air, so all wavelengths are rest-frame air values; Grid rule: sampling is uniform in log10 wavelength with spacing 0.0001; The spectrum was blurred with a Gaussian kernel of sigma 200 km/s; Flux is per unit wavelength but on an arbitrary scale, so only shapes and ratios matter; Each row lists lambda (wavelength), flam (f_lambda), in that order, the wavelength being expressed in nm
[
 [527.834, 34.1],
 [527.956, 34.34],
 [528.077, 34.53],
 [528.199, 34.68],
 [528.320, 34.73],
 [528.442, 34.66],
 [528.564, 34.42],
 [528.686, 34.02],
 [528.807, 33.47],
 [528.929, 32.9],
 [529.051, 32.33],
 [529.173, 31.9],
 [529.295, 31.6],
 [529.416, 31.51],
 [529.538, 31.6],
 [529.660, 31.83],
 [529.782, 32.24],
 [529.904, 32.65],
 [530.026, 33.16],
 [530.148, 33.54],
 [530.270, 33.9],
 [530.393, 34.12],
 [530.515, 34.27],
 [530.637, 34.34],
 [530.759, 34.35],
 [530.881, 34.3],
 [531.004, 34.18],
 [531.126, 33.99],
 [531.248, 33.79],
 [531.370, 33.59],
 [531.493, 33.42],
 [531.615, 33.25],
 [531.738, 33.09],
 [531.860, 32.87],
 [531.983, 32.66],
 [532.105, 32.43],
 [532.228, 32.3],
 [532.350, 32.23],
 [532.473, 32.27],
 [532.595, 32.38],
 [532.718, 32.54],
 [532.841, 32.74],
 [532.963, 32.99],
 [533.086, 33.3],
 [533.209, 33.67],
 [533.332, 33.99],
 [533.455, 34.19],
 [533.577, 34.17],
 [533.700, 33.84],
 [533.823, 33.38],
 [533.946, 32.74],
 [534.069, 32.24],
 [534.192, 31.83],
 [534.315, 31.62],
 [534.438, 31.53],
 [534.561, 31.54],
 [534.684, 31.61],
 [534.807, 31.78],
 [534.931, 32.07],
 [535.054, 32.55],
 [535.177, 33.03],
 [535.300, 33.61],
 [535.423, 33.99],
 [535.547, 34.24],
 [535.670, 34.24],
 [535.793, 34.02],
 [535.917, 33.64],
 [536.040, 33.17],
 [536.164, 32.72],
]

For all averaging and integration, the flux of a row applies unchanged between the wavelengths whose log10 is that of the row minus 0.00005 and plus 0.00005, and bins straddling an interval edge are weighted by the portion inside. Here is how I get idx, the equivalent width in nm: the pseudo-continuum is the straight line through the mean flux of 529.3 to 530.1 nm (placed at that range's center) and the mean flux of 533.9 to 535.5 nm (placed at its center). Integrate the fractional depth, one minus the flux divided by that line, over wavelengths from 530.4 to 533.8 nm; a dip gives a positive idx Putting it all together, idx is -0.12 nm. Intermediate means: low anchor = 32.2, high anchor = 32.3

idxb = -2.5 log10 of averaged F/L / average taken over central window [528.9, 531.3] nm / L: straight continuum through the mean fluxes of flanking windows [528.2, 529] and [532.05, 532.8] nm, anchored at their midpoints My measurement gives 0.01 mag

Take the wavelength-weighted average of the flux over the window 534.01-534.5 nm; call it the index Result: 31.8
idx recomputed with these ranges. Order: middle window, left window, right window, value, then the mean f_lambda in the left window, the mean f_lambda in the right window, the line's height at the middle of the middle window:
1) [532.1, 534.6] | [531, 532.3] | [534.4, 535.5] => 0.003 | 33.2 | 32.4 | 32.8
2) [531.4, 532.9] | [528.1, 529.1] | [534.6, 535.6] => 0.028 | 33.9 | 32.8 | 33.3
